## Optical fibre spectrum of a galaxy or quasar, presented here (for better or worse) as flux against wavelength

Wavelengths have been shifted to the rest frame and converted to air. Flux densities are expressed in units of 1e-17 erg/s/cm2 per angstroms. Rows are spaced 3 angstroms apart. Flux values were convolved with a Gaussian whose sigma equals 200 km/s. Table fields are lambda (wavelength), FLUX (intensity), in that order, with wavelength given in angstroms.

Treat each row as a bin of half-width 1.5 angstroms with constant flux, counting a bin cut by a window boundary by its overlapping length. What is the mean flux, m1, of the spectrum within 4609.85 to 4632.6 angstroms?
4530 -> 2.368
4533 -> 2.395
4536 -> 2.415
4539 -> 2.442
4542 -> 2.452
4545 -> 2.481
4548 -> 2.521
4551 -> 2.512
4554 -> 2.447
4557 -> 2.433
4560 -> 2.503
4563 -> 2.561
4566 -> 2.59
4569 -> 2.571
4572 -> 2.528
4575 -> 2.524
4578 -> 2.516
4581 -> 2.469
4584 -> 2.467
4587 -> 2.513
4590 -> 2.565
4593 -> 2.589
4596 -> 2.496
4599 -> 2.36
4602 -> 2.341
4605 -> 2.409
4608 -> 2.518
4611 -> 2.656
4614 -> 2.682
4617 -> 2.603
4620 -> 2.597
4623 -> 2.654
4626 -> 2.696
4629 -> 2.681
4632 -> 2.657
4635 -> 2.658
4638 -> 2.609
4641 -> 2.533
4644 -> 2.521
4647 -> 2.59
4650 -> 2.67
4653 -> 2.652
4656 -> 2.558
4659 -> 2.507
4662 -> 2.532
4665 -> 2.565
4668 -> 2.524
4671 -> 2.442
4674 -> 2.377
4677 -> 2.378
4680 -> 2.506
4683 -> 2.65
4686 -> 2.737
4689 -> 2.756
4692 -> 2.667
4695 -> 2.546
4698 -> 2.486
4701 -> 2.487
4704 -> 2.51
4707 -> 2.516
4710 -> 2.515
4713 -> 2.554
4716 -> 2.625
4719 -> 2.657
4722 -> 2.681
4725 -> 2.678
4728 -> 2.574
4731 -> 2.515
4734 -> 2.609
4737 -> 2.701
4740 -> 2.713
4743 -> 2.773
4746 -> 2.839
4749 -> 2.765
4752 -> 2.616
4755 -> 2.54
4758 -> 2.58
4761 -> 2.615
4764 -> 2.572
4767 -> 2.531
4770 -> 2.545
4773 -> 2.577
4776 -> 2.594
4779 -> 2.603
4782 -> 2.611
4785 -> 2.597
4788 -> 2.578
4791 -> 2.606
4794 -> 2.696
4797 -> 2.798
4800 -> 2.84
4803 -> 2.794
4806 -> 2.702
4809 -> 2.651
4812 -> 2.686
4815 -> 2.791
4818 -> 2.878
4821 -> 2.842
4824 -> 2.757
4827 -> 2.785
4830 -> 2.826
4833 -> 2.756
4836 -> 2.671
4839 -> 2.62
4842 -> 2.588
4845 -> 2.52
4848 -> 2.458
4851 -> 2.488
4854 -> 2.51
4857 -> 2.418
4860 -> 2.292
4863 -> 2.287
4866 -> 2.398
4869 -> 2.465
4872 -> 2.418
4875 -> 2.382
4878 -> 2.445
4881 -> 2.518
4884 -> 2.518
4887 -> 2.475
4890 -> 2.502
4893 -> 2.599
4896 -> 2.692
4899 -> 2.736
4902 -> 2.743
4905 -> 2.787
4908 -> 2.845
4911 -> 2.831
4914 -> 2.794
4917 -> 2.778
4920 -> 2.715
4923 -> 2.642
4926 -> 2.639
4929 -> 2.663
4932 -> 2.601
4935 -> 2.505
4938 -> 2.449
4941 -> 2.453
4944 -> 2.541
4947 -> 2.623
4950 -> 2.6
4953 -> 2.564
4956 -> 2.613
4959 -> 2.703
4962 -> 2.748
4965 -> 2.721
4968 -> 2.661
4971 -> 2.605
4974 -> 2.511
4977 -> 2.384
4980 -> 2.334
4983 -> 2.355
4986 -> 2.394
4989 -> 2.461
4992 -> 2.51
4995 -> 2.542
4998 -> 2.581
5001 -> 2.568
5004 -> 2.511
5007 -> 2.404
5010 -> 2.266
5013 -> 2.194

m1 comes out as 2.65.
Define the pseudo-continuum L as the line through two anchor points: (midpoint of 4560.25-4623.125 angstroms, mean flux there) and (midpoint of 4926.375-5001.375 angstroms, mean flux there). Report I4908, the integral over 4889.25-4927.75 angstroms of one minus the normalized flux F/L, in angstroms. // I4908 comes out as -2.6 angstroms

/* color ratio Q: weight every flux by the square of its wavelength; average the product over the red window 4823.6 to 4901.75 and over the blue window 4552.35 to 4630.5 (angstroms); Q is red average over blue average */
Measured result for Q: 1.12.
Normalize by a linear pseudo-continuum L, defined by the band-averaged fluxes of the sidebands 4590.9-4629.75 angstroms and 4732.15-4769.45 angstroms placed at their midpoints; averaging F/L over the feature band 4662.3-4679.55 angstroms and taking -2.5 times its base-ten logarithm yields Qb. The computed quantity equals 0.06 mag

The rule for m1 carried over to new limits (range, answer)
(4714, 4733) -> 2.62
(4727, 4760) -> 2.66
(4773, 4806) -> 2.67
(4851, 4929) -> 2.58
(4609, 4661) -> 2.62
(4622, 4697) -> 2.59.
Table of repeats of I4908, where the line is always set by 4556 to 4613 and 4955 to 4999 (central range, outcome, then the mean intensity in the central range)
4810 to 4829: -2.0 angstroms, 2.79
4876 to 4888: 0.2 angstroms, 2.49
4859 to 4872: 0.8 angstroms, 2.37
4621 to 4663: -1.6 angstroms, 2.61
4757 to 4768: -0.2 angstroms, 2.58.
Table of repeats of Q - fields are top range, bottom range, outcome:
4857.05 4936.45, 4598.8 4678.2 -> 1.13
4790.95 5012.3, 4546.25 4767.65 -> 1.12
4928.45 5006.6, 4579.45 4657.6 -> 1.15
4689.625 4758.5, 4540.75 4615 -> 1.11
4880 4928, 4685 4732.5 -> 1.12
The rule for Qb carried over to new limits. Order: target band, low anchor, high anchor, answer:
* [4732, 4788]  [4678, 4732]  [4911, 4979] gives -0.014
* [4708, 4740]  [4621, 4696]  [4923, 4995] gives -0.015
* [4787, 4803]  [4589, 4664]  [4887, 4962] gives -0.041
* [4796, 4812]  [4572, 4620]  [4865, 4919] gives -0.068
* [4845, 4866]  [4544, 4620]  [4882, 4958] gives 0.085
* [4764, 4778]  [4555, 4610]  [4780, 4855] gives 0.034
